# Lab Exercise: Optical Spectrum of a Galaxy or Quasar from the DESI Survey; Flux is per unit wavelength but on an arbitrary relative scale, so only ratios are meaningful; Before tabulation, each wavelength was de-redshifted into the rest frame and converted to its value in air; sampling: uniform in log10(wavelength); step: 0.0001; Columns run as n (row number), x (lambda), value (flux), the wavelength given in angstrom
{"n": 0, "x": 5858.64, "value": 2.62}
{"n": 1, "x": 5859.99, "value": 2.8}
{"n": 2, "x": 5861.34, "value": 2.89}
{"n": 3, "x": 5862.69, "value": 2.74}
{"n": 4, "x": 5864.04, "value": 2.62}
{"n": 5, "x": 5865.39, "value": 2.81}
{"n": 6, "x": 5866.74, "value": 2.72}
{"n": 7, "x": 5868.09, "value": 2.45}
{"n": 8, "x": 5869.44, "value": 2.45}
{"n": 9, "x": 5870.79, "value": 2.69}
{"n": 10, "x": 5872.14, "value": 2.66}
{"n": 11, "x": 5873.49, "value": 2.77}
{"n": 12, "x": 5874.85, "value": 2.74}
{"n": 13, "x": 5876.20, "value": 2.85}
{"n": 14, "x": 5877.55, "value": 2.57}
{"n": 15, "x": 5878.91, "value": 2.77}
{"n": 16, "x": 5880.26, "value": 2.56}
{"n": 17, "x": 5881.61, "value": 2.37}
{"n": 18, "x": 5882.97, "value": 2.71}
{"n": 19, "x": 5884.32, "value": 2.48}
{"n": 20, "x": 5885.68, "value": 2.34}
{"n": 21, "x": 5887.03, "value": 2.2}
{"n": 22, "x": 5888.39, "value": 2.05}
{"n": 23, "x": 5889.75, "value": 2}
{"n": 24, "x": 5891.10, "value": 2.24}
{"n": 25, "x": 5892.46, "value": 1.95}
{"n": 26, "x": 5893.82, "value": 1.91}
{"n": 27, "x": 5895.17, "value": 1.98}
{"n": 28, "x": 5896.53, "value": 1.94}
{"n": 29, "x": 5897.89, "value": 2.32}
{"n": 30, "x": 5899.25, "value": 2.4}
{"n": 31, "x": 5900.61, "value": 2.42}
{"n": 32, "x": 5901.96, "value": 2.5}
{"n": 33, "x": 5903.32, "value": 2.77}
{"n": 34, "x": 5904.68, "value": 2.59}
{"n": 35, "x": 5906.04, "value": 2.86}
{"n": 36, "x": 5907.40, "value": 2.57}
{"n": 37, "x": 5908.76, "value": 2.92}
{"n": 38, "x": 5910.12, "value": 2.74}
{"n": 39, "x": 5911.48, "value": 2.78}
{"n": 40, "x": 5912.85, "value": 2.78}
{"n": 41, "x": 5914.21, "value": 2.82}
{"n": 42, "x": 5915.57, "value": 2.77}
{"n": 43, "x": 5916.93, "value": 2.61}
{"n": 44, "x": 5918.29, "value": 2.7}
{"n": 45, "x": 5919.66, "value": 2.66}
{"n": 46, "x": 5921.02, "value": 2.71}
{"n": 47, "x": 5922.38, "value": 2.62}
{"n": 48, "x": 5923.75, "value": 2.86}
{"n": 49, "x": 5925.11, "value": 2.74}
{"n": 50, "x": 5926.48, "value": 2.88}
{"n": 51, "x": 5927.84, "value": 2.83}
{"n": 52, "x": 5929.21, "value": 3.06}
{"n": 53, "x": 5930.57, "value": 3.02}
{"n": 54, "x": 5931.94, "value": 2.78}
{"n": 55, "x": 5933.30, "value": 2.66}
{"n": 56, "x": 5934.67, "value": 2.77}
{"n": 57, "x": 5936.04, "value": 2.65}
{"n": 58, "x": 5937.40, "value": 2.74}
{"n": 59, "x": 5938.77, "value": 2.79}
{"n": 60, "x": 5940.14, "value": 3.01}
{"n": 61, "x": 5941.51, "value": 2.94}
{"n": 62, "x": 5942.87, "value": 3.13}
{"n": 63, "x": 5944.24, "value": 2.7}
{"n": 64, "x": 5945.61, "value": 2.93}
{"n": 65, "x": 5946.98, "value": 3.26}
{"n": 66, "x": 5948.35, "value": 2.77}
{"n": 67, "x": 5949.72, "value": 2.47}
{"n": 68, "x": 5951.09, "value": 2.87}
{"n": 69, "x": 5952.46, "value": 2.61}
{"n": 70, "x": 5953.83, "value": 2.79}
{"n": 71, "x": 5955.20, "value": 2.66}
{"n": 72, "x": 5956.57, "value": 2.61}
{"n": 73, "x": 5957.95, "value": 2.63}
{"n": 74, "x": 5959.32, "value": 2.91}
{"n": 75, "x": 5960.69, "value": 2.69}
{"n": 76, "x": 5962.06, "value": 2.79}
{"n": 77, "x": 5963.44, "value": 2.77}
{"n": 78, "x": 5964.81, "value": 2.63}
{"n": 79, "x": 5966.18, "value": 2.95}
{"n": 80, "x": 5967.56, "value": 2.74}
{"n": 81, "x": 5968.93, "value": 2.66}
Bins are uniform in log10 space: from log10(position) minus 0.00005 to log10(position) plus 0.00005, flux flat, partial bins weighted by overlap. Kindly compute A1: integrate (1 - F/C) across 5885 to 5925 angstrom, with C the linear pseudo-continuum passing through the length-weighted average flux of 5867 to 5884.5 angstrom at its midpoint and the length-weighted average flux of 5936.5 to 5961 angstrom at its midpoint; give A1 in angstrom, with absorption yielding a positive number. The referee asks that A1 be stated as 3.2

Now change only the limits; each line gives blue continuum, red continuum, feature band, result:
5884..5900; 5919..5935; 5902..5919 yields -1.7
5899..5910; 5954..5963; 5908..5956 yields -2.1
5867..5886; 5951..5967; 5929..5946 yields -0.9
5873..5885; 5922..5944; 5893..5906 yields 1.8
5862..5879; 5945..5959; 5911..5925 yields 0.0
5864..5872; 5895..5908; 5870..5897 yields 1.7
